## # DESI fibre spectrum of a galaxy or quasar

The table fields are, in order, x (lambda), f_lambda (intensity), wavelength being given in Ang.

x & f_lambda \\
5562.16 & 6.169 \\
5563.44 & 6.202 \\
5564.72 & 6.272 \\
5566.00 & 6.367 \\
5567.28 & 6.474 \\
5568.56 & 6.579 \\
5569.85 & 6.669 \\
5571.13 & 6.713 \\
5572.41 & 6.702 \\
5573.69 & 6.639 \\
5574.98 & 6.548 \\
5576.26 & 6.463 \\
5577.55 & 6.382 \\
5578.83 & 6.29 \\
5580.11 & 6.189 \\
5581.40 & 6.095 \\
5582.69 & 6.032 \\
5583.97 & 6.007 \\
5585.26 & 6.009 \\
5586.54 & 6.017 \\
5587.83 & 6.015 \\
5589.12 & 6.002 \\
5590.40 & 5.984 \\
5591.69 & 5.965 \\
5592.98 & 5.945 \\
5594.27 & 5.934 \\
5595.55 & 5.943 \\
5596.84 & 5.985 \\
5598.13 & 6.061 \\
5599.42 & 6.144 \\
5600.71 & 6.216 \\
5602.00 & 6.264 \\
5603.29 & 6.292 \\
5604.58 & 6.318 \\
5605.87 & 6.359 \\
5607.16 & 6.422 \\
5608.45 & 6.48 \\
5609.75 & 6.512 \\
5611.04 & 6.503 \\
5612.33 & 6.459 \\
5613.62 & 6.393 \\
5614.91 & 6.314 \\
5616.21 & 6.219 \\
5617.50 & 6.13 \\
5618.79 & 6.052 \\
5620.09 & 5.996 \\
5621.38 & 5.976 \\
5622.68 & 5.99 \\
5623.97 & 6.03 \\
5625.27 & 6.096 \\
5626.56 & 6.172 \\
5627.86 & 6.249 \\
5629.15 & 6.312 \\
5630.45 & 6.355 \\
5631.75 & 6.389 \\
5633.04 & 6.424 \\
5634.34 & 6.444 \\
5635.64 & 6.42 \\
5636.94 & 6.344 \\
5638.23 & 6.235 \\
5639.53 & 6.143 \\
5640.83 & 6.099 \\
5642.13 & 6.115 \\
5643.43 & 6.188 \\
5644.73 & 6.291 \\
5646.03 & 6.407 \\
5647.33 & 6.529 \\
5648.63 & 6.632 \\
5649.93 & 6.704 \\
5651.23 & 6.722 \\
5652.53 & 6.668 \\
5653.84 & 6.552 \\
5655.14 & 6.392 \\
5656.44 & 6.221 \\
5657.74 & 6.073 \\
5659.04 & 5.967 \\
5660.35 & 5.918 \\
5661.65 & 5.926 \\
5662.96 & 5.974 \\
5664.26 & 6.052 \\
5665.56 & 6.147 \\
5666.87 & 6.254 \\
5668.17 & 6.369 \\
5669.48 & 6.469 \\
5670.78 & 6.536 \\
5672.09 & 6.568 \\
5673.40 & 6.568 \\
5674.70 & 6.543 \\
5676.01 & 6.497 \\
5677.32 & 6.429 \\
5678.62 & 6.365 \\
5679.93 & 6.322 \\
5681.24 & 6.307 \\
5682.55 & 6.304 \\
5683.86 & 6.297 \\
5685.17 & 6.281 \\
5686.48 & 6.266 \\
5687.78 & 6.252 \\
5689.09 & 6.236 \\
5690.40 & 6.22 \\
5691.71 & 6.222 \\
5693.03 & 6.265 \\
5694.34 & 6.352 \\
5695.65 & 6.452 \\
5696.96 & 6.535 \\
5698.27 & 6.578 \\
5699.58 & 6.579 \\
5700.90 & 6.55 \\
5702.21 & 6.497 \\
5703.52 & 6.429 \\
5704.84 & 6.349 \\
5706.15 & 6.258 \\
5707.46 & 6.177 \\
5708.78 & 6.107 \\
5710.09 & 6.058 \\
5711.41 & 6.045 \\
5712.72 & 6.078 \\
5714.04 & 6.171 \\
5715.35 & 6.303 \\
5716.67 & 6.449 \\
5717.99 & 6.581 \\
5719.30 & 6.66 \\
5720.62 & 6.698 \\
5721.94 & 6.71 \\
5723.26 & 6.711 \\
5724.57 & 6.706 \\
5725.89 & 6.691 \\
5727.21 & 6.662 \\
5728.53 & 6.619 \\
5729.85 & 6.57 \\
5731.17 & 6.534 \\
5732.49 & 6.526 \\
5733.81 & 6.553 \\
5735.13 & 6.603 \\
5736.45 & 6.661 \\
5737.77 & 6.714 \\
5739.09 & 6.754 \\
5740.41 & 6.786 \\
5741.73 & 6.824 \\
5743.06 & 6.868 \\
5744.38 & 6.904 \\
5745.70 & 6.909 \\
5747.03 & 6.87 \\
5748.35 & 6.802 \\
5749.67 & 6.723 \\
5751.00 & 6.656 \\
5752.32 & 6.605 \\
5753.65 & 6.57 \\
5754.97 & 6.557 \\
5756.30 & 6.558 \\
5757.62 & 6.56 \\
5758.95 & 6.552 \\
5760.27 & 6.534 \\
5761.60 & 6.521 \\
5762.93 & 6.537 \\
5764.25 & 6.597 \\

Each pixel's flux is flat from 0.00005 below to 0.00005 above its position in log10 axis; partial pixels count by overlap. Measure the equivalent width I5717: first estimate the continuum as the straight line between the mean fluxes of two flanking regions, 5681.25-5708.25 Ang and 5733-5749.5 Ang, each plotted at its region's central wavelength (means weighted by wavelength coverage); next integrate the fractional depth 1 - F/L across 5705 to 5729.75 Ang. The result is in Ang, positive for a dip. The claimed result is 0.5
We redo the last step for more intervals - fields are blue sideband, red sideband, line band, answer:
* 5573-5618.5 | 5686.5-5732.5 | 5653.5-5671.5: 0.39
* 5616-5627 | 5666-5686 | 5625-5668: -0.47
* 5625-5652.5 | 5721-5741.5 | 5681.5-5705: 0.60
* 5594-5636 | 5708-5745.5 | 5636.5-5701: 0.57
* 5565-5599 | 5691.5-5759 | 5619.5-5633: 0.34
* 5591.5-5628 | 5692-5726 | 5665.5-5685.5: -0.19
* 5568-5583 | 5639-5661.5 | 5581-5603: 1.30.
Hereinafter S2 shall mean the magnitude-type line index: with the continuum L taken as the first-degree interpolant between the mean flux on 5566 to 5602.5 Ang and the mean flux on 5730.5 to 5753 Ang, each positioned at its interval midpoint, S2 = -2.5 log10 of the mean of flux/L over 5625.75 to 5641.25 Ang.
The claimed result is 0.01 mag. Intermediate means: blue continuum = 6.23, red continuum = 6.72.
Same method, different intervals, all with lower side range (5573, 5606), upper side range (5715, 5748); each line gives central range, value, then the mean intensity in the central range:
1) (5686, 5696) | 0.04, 6.28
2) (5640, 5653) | -0.01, 6.43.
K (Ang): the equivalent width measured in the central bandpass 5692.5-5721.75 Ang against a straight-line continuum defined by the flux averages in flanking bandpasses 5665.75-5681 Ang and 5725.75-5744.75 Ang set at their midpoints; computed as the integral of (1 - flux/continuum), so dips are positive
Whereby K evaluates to 0.8 Ang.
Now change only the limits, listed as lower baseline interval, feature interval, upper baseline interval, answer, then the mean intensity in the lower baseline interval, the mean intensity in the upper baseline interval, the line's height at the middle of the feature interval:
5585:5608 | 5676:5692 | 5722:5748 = 0.5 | 6.11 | 6.71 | 6.49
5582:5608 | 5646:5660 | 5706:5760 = -0.3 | 6.1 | 6.57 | 6.3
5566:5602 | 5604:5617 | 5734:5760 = -0.2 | 6.23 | 6.71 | 6.3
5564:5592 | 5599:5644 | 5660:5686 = 0.3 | 6.3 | 6.31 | 6.3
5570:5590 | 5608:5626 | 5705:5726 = 0.3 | 6.28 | 6.39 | 6.31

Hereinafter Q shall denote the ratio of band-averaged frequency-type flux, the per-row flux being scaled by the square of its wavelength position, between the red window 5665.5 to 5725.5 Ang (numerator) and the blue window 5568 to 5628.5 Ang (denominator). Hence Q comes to 1.06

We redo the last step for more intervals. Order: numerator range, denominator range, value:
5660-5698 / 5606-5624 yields 1.03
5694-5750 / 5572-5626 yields 1.10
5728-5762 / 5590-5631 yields 1.13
